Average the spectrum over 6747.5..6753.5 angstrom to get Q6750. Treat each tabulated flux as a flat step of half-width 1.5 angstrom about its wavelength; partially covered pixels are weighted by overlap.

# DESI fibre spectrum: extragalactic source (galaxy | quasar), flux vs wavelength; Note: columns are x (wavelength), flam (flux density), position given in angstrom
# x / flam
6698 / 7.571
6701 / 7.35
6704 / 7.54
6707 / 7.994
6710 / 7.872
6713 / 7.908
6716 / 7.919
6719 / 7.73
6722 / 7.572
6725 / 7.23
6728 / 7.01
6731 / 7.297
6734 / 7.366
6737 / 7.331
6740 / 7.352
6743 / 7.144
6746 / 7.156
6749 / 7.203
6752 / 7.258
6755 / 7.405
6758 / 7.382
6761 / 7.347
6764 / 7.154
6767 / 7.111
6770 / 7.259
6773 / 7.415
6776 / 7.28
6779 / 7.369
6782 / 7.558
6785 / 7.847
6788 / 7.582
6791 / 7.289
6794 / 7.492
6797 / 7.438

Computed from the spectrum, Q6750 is 7.23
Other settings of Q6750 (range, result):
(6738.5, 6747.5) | 7.22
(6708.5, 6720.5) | 7.86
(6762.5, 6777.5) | 7.24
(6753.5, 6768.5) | 7.28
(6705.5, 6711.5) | 7.93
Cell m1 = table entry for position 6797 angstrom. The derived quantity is 7.438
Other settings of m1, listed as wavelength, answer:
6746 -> 7.156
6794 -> 7.492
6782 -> 7.558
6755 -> 7.405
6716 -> 7.919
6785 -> 7.847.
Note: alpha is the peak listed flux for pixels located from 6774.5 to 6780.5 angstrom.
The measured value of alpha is 7.369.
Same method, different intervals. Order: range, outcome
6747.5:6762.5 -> 7.405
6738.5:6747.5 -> 7.352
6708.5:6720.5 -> 7.919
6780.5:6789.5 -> 7.847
